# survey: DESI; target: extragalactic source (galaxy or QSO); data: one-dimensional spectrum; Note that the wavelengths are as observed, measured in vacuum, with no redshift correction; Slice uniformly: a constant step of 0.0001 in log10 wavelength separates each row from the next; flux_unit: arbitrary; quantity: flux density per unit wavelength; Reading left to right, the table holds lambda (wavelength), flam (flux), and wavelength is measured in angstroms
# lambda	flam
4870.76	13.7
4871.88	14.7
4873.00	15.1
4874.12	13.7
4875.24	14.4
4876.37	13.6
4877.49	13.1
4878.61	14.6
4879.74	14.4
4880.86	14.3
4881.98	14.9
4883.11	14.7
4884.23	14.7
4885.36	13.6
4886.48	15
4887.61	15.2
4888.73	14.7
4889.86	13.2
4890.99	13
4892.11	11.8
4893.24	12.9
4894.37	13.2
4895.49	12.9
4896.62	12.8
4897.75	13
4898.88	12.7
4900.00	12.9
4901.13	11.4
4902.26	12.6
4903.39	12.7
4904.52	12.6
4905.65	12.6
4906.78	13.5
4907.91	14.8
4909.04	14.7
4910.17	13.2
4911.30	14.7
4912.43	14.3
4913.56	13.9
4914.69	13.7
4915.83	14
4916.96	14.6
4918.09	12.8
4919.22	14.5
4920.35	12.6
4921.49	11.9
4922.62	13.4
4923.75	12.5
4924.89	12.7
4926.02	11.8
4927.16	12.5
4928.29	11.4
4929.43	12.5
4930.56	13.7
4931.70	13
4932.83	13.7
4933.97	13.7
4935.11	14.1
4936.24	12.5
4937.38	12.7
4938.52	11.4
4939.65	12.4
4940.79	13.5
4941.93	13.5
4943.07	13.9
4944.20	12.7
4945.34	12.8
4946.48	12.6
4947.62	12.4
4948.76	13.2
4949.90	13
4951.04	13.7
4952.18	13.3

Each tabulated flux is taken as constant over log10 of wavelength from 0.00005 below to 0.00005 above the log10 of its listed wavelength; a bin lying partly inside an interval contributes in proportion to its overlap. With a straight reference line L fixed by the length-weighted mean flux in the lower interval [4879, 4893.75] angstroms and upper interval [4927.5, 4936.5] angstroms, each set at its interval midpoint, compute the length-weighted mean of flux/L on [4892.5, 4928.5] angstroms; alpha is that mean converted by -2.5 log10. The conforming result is 0.03 mag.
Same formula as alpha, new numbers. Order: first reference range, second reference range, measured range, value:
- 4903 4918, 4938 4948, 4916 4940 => 0.03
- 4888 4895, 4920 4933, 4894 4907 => 0.03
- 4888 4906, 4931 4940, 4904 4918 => -0.08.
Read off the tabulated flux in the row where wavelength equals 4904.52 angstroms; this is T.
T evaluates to 12.6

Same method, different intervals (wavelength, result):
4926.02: 11.8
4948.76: 13.2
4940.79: 13.5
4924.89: 12.7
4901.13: 11.4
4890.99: 13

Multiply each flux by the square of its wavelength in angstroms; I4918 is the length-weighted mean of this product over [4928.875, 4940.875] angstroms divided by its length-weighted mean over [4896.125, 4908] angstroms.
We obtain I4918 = 1.03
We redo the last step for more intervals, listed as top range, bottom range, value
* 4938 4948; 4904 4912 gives 0.95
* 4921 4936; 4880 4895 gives 0.94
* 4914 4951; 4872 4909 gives 0.97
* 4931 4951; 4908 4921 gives 0.95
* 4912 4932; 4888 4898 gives 1.01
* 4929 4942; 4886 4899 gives 0.99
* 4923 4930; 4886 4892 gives 0.89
